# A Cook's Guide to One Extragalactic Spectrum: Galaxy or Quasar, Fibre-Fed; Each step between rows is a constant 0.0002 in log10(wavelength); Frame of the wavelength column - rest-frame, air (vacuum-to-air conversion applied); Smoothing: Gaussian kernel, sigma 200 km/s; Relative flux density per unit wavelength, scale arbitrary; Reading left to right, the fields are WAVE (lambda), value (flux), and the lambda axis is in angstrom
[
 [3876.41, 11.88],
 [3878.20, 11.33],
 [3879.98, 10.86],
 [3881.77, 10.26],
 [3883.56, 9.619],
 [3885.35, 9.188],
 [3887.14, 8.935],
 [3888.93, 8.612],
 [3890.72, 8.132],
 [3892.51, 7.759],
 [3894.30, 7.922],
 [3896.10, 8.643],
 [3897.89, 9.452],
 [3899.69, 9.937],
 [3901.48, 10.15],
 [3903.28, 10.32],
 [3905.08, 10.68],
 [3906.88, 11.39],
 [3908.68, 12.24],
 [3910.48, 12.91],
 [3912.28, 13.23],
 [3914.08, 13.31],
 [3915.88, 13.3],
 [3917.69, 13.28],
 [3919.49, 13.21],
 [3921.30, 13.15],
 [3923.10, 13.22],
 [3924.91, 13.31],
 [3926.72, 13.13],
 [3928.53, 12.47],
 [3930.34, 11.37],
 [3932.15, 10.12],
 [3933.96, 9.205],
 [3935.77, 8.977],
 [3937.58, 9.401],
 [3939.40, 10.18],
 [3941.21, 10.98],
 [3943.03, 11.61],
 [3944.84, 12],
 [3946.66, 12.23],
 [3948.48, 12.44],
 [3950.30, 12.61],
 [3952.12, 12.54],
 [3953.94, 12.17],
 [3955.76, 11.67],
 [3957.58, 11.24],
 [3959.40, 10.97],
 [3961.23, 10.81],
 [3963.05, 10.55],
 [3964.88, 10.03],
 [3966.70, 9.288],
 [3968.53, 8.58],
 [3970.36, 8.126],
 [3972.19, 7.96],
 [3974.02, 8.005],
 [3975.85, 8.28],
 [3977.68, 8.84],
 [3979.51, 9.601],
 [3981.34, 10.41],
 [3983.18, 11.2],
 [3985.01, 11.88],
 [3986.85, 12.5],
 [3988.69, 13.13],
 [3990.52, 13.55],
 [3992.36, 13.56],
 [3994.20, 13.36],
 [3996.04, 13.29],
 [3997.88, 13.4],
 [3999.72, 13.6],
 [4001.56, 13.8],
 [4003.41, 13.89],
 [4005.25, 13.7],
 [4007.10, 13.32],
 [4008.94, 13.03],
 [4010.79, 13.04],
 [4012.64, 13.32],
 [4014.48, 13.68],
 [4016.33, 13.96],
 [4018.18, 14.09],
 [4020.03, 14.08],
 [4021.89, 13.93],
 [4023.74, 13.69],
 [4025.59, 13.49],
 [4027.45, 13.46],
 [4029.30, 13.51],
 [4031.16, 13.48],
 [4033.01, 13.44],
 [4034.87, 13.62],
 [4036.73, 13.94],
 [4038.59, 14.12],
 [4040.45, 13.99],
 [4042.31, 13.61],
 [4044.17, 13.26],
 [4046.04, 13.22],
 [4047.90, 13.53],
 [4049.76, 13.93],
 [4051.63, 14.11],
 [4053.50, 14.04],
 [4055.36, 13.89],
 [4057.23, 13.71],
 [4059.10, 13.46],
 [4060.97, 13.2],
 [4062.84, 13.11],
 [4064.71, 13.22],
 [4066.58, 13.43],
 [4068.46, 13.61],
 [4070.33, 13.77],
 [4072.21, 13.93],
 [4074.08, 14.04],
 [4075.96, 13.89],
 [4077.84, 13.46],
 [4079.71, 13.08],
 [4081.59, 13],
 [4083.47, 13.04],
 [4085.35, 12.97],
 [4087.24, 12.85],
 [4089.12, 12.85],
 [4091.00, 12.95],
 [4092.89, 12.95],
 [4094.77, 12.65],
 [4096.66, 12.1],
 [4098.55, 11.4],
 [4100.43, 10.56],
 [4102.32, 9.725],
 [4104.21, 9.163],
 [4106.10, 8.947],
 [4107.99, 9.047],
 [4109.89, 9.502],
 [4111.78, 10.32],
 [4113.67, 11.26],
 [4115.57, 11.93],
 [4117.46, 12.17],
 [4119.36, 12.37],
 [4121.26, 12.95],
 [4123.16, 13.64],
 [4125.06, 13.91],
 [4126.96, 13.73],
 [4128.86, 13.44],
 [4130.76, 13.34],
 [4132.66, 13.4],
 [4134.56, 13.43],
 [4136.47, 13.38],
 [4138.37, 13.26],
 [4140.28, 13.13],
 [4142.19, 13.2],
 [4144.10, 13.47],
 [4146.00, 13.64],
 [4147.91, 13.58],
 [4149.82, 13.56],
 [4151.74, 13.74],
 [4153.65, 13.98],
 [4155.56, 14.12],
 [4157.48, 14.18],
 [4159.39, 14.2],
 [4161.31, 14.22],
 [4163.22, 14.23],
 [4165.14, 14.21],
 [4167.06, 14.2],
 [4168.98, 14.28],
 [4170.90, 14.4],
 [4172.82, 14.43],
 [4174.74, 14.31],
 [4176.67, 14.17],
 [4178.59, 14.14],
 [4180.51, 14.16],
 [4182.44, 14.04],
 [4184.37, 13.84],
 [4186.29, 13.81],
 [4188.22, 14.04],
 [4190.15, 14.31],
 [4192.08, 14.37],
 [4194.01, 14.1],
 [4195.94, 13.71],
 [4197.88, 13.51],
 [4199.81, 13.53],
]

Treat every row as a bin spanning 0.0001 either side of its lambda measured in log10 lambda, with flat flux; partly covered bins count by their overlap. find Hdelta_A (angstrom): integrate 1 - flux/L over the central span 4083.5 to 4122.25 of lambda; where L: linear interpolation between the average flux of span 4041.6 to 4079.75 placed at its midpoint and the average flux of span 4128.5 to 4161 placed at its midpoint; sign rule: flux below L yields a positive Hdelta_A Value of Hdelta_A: 6.1 angstrom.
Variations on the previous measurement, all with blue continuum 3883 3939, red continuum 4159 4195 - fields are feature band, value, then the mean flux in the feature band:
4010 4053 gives -4.6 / 13.7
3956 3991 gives 4.2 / 10.2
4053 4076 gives -1.5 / 13.6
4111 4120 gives 1.2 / 11.6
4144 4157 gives 0.1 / 13.8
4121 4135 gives 0.1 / 13.5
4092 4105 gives 1.9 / 11.2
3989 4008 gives -2.5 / 13.5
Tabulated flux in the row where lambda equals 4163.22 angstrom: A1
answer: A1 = 14.23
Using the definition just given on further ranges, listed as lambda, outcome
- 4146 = 13.64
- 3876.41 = 11.88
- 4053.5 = 14.04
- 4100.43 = 10.56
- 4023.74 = 13.69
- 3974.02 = 8.005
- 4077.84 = 13.46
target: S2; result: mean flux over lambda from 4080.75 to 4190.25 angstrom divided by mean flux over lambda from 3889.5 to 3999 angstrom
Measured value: 1.2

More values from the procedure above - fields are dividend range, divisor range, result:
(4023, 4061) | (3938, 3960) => 1.17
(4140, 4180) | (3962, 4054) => 1.12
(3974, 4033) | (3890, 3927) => 1.13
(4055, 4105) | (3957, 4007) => 1.14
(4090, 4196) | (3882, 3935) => 1.19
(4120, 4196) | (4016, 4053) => 1.01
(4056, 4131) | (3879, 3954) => 1.13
